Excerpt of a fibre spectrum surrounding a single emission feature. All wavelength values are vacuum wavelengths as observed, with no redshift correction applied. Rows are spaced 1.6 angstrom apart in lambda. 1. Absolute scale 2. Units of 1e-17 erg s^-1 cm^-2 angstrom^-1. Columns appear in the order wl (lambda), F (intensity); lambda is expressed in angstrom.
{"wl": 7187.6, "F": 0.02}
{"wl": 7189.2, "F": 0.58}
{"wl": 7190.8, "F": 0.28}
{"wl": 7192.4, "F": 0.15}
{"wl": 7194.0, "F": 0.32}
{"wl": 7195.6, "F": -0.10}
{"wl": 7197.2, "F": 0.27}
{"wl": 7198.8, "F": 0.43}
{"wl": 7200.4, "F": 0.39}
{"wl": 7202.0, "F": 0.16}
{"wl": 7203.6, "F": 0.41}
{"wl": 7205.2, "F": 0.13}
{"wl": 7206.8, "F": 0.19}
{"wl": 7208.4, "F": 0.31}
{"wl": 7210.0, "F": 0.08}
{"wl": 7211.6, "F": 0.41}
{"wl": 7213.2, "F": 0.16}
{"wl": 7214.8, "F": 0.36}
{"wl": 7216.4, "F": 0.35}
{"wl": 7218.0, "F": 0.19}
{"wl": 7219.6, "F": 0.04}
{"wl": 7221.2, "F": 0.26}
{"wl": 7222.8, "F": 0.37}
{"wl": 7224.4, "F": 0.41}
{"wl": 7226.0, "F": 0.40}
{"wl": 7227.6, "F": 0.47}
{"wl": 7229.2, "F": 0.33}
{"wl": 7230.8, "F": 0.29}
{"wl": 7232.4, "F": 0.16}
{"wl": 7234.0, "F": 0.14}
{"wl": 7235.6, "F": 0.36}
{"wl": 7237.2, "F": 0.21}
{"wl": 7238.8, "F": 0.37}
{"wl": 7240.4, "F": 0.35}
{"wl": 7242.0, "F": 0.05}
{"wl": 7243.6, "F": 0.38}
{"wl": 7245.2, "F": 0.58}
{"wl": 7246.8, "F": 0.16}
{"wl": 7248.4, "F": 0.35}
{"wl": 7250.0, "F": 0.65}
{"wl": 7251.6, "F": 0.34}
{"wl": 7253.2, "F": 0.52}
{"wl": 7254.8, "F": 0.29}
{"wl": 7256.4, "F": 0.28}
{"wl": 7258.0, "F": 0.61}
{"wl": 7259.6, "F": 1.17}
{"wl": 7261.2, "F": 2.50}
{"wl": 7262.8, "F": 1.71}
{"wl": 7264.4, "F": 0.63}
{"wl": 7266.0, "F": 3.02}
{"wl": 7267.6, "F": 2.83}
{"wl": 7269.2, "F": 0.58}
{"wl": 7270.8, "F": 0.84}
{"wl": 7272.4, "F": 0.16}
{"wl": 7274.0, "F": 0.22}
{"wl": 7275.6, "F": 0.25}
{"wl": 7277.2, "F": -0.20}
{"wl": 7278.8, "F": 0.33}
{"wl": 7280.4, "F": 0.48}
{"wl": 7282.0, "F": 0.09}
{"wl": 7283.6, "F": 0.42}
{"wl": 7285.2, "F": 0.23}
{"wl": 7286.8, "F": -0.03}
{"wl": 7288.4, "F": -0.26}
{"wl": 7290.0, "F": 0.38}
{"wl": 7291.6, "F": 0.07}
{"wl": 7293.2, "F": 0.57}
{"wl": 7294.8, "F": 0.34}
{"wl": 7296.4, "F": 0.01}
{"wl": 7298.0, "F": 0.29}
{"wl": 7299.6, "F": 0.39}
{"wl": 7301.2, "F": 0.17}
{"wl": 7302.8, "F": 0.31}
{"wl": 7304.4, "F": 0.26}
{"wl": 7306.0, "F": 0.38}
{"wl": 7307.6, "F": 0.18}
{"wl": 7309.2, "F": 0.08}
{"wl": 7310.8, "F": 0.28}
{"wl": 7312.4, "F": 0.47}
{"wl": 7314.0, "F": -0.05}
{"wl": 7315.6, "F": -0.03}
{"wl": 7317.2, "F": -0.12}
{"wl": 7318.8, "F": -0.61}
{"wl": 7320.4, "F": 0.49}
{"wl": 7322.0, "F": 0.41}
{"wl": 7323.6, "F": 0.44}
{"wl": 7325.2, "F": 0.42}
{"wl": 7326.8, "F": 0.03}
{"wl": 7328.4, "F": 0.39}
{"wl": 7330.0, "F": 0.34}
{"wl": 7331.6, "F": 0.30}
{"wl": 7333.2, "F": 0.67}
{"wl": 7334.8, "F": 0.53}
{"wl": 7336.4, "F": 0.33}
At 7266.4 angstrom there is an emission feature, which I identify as [O II] 3727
